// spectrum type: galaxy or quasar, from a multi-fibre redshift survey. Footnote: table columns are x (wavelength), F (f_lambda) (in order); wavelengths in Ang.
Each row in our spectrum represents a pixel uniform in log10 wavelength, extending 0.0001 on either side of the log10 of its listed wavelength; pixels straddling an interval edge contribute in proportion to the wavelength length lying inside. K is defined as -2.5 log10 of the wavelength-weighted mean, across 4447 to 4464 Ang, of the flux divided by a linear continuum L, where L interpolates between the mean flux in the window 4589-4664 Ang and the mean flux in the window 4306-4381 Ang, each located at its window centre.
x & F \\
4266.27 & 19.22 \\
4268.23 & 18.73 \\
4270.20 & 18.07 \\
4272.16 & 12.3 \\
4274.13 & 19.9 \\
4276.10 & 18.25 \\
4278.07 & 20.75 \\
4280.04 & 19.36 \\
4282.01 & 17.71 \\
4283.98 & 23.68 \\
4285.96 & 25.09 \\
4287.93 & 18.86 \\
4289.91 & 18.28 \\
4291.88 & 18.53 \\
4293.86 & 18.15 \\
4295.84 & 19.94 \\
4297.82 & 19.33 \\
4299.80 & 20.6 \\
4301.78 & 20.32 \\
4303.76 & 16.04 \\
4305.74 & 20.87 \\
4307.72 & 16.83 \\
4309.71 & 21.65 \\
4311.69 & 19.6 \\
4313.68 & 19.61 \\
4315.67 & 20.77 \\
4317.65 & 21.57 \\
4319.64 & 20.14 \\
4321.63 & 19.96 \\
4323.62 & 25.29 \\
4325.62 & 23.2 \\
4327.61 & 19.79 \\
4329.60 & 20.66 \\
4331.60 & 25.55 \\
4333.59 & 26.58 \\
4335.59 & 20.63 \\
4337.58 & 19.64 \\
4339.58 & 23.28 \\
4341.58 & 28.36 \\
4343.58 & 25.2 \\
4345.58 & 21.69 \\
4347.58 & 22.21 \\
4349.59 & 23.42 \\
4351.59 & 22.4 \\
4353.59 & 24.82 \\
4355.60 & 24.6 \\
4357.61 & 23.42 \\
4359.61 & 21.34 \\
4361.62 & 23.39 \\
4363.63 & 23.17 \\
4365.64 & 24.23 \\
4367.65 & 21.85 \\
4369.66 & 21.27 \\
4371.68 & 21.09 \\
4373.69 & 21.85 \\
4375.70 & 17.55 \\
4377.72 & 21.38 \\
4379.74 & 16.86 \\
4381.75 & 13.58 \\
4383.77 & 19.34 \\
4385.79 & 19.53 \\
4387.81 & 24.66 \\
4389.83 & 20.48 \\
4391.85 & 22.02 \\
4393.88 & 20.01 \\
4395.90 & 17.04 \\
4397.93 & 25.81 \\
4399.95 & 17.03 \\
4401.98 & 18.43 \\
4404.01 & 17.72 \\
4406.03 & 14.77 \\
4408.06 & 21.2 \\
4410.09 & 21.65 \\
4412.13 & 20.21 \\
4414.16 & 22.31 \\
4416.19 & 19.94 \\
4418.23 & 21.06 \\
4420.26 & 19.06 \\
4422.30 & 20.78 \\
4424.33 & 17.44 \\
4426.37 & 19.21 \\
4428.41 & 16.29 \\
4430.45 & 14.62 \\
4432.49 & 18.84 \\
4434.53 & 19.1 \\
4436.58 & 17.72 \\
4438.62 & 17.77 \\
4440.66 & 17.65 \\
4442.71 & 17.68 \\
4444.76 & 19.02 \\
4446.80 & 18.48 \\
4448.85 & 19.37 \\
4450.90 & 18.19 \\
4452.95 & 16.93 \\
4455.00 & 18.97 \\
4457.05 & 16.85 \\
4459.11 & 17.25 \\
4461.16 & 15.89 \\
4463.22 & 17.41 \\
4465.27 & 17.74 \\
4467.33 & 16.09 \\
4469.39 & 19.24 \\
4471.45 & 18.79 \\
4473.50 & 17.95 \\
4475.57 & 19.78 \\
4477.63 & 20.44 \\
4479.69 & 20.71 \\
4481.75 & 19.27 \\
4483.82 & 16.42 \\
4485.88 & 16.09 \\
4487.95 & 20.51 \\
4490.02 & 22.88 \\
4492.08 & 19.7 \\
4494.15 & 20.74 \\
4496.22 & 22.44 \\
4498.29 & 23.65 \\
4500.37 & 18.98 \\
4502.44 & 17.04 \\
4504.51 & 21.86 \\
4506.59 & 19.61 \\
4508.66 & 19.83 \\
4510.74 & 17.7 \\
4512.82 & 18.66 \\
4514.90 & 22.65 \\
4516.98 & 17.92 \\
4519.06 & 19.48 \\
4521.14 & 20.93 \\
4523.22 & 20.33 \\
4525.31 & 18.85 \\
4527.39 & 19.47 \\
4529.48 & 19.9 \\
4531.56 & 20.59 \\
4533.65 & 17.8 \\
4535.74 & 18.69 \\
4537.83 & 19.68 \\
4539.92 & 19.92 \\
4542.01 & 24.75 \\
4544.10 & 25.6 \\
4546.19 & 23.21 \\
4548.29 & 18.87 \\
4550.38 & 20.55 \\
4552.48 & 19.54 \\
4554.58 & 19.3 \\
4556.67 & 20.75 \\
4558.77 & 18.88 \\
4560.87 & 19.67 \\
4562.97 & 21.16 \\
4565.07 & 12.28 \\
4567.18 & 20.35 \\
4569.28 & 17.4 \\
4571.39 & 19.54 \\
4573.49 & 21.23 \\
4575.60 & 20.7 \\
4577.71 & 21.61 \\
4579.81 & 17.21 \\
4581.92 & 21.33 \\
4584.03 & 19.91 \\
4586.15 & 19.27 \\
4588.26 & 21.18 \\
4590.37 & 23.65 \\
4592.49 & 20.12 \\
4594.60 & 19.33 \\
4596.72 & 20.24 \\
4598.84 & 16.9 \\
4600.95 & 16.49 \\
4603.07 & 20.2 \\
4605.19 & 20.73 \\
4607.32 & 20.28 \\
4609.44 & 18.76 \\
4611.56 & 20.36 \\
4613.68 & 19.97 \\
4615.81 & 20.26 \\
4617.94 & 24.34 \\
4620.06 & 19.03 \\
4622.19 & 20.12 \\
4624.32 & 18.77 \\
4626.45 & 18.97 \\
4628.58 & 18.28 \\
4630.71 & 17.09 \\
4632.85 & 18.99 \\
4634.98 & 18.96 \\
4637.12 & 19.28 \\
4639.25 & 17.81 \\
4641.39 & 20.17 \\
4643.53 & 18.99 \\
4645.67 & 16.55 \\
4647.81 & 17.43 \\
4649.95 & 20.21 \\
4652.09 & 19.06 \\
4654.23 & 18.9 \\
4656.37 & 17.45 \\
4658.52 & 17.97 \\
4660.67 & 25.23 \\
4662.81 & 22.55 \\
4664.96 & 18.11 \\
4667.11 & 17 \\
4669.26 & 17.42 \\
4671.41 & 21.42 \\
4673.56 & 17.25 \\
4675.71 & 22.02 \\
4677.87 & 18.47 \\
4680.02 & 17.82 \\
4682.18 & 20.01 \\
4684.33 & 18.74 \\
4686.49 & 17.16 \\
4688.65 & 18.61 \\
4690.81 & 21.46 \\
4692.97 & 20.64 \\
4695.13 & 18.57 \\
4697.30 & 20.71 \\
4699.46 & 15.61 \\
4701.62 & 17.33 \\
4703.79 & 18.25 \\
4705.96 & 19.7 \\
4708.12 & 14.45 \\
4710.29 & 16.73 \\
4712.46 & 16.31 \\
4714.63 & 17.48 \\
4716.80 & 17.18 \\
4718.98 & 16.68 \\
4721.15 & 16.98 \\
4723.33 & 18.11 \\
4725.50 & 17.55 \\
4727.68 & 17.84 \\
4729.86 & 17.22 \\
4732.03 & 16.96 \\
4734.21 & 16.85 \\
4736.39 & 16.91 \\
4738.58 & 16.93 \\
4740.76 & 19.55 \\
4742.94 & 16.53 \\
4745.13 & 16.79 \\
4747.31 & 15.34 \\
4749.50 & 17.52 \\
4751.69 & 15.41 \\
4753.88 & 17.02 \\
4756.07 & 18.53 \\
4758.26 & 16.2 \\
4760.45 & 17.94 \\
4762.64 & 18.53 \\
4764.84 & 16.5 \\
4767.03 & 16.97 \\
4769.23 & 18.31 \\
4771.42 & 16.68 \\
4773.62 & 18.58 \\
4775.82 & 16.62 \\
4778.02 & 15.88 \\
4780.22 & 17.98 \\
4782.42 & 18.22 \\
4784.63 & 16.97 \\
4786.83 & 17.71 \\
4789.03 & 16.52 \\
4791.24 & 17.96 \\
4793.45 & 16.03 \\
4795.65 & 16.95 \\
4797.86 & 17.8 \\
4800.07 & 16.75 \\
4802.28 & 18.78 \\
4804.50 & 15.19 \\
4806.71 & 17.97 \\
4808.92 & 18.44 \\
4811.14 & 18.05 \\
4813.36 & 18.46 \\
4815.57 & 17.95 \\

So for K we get 0.19 mag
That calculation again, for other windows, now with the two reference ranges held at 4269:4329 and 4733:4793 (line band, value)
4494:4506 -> -0.113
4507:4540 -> -0.055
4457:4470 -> 0.104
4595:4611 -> -0.060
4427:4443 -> 0.093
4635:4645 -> -0.061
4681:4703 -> -0.075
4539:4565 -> -0.128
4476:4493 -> -0.042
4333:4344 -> -0.210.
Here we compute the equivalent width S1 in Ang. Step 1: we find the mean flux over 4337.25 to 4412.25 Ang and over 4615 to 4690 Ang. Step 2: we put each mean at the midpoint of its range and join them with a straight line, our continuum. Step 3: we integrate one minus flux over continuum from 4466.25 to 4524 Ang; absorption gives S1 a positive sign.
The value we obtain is 2.0 Ang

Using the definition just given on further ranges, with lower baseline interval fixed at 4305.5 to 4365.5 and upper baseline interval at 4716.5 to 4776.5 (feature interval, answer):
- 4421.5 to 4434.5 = 2.03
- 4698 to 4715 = 0.65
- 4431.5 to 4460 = 3.88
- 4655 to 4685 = -1.99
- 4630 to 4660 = -0.16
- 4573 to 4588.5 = -0.74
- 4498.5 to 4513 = 0.62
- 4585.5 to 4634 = -1.97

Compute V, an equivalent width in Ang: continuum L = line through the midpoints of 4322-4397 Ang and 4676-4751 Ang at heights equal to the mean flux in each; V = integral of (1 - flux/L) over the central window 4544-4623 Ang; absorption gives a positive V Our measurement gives -2.7 Ang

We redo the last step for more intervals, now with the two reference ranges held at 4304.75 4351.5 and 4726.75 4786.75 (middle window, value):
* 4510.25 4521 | 0.2 Ang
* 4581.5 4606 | -1.1 Ang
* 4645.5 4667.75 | -1.1 Ang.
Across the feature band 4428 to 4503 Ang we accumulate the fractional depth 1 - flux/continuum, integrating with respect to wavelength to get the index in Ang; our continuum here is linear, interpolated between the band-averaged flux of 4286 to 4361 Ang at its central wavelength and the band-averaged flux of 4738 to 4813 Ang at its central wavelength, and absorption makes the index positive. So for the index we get 5.9 Ang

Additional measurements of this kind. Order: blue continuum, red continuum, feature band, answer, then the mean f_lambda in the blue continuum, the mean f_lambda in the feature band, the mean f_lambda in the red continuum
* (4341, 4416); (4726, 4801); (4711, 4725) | 0.4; 21.2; 17.1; 17.2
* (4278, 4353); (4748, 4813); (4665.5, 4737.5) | -0.2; 21.2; 18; 17.3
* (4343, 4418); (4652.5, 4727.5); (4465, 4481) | 1.1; 21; 18.9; 18.5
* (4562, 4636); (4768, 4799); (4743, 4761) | 0.9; 19.6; 16.8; 17.3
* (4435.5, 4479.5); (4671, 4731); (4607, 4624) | -2.0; 18.1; 20.3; 18.2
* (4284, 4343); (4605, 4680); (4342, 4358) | -2.1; 21.1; 23.6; 19.3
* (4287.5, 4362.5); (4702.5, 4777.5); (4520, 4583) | -2.8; 21.5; 20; 17.2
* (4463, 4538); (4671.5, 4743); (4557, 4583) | -0.5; 19.5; 19.3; 18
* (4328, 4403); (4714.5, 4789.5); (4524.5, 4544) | -0.5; 21.7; 20.3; 17.2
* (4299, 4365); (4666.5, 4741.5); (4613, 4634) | -0.7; 22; 19.6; 18.1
